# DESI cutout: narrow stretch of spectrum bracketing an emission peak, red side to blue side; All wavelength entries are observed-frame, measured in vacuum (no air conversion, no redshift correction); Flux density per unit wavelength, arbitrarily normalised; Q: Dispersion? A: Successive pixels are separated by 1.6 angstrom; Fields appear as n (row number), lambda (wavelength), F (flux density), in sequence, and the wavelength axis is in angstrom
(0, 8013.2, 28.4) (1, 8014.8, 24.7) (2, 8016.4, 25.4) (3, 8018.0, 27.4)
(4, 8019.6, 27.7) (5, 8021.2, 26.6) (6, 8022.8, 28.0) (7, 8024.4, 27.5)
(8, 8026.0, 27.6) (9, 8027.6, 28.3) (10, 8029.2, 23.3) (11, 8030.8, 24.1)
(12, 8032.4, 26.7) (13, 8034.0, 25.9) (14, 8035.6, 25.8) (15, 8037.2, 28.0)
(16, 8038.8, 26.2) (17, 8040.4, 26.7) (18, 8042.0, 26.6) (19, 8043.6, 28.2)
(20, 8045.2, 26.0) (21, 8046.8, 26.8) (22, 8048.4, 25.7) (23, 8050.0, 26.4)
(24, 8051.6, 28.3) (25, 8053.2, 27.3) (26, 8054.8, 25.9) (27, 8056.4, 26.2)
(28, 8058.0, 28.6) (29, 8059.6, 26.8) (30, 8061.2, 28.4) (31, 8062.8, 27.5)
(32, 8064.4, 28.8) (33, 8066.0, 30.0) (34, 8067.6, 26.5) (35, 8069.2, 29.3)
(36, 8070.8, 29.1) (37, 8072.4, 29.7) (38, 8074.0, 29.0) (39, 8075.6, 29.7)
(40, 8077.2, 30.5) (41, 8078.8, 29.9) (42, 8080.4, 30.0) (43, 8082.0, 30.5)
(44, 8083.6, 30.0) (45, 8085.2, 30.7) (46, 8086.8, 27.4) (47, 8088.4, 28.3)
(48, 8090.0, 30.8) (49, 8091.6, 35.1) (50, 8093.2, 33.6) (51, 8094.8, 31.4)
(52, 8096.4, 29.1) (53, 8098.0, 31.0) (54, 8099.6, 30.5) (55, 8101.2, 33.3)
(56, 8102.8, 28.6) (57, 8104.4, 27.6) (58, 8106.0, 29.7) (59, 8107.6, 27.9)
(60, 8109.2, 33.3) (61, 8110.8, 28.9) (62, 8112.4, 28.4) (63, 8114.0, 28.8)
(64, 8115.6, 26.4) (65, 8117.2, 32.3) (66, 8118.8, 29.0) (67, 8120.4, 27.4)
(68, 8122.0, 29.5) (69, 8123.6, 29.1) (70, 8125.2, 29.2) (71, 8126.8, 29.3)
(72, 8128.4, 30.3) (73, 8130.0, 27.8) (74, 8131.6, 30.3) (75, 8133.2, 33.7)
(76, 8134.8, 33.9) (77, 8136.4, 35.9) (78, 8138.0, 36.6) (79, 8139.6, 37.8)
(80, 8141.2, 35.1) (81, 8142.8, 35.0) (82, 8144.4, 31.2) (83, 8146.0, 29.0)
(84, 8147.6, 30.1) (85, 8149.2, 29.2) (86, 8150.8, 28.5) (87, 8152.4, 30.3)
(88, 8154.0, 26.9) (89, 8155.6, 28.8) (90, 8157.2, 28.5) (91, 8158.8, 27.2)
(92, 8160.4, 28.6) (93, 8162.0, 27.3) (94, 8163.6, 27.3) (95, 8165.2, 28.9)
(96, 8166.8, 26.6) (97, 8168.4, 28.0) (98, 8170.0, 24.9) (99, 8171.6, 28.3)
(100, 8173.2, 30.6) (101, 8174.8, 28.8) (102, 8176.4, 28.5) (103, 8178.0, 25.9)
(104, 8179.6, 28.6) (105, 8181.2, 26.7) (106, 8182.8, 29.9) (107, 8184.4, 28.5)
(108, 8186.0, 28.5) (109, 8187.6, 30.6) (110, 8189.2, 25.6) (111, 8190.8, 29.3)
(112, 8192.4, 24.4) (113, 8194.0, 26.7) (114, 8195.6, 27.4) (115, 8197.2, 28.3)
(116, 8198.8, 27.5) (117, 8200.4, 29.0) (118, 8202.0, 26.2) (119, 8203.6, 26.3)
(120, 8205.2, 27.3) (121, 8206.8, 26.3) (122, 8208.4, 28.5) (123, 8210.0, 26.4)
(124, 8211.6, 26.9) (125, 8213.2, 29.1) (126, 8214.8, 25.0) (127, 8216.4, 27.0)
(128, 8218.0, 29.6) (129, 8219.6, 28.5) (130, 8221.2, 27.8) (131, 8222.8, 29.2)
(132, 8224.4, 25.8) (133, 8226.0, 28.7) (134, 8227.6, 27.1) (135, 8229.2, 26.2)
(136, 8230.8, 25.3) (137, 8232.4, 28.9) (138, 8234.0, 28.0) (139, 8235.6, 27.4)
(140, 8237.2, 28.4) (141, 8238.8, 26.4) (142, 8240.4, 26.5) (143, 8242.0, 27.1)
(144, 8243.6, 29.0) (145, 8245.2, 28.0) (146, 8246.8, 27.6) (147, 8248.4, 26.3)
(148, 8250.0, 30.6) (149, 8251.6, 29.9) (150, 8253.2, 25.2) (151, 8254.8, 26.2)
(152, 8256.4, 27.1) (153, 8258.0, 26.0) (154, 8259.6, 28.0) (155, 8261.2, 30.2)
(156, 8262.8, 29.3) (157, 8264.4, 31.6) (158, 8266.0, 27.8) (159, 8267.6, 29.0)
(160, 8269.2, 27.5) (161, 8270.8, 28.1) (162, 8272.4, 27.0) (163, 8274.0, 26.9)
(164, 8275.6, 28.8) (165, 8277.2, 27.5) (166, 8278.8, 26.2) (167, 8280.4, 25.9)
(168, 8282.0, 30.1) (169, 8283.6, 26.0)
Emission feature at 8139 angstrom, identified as [N II]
